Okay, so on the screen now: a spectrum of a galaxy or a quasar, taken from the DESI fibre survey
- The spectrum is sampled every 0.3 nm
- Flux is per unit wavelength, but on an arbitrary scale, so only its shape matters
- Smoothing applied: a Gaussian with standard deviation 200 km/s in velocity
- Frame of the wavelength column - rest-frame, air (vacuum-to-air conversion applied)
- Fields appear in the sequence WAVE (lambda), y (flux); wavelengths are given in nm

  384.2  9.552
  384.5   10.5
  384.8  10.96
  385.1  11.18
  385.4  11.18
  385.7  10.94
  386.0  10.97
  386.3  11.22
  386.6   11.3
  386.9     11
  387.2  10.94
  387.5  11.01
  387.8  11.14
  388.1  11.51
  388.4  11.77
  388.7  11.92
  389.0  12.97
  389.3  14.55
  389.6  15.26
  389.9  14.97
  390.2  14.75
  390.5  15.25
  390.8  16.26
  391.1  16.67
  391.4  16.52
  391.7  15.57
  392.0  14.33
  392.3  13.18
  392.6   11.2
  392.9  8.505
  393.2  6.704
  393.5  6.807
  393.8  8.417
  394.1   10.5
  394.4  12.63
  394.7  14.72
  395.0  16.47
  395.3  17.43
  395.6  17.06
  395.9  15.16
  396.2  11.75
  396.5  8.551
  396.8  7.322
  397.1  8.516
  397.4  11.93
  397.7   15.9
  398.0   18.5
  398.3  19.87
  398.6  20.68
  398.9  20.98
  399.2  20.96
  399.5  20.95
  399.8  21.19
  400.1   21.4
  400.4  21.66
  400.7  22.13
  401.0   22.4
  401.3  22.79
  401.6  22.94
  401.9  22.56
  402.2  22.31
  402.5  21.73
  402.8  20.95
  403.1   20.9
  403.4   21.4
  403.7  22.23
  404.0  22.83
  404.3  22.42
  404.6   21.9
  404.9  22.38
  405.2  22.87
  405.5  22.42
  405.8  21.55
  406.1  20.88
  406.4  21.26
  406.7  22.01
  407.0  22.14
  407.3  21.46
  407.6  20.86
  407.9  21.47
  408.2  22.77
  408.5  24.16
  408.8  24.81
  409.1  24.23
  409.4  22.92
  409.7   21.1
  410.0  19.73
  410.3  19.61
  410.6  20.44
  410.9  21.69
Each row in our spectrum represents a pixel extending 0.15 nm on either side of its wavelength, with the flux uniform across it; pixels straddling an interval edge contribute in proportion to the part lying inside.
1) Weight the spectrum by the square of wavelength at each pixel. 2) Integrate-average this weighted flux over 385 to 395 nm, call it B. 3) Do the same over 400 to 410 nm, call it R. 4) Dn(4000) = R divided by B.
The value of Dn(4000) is 1.9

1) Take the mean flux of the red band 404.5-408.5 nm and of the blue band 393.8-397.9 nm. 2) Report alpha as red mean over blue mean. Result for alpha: 1.7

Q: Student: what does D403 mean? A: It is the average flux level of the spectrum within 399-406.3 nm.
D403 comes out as 21.9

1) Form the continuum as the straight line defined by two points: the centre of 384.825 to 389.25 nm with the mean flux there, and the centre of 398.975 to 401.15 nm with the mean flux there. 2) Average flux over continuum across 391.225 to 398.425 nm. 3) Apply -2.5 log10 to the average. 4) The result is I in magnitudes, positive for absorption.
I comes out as 0.33 mag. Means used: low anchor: 11.4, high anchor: 21.5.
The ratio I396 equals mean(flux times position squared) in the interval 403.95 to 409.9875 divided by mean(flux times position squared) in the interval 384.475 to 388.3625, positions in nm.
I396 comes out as 2.2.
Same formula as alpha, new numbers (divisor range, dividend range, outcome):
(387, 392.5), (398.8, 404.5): 1.59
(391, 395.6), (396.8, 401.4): 1.48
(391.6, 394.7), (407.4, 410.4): 2.04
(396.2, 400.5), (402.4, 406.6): 1.30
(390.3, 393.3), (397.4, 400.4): 1.46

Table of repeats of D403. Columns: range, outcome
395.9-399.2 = 14.7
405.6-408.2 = 21.5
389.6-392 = 15.6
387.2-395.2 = 12.8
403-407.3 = 21.9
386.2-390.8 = 12.8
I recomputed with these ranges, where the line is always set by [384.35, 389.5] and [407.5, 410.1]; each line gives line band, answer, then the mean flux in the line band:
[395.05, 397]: 0.23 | 13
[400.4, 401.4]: -0.20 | 22.3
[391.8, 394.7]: 0.35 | 10.6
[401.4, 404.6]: -0.13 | 22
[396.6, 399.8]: 0.04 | 16.7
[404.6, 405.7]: -0.09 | 22.4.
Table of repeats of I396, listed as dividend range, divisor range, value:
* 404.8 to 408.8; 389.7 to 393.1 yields 1.68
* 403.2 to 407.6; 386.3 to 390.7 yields 1.87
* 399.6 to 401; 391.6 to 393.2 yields 1.89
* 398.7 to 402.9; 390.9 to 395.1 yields 1.84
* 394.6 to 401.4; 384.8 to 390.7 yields 1.48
